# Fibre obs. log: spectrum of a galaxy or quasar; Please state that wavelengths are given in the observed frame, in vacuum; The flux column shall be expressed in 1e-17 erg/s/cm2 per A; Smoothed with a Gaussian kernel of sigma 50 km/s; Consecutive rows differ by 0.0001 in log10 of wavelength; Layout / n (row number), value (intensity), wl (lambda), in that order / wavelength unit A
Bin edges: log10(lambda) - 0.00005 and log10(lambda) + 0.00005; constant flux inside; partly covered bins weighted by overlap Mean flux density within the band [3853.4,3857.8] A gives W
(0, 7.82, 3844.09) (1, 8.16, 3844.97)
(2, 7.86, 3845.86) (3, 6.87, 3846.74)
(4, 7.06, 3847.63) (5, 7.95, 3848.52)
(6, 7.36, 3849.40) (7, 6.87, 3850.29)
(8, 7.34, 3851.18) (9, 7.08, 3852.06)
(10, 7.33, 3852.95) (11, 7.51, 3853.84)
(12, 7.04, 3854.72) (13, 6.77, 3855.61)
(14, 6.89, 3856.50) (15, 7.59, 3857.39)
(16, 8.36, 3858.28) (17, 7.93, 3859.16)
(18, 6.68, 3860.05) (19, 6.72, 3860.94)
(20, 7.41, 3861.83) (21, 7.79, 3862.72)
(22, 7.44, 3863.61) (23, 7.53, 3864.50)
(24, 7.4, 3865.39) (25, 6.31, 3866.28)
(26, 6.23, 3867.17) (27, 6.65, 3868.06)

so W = 7.16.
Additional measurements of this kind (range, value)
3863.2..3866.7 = 7.17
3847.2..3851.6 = 7.31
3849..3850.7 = 7.1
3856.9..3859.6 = 7.96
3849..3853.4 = 7.19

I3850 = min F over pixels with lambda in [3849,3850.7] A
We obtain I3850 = 6.87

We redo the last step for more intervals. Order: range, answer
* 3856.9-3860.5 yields 6.68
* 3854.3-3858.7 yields 6.77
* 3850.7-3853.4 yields 7.08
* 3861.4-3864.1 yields 7.41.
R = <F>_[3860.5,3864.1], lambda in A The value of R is 7.34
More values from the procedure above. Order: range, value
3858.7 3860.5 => 7.34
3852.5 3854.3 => 7.42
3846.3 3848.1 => 6.96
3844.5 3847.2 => 7.64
